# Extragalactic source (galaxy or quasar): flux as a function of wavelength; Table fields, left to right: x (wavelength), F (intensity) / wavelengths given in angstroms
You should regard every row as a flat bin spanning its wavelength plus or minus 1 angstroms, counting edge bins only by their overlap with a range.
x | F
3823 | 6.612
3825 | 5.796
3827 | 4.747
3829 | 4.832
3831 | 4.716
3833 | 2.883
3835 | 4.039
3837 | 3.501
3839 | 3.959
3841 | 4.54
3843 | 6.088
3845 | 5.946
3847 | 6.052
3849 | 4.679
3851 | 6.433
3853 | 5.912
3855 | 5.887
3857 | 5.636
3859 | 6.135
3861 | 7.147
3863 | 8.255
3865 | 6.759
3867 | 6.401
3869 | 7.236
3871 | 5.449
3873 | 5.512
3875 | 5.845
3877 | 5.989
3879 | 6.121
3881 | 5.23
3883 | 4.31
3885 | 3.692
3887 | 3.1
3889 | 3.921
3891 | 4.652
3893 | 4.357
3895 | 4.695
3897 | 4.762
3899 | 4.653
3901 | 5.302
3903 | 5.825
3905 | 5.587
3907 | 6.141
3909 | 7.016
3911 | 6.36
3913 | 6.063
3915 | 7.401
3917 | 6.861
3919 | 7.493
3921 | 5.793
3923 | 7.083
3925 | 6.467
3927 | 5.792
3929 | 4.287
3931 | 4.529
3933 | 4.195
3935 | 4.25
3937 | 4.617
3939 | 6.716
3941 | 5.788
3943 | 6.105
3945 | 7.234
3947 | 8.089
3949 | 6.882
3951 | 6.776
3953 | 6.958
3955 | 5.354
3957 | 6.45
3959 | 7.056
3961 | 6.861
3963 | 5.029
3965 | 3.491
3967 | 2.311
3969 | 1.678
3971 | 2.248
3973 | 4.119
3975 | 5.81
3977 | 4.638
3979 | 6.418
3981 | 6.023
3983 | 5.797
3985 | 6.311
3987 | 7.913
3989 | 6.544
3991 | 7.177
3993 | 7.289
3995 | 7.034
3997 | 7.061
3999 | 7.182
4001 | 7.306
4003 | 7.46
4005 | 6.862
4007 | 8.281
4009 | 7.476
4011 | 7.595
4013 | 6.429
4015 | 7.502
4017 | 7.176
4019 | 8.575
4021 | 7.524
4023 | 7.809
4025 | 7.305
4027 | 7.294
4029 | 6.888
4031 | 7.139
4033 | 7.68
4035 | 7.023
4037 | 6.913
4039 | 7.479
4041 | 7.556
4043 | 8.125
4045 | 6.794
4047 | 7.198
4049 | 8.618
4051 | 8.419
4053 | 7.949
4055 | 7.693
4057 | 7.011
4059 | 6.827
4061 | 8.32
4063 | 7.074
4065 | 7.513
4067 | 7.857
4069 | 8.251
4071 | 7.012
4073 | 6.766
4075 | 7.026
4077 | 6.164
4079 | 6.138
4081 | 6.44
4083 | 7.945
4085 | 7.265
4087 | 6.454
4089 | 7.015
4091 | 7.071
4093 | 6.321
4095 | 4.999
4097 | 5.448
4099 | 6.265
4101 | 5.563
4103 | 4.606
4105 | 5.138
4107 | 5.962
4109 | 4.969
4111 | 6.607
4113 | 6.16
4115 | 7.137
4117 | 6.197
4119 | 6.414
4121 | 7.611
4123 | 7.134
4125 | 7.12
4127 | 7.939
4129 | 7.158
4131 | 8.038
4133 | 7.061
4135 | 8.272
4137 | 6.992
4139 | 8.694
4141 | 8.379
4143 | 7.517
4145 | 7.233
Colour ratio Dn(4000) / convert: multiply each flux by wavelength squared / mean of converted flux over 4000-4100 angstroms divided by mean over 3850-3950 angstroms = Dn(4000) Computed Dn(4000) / 1.34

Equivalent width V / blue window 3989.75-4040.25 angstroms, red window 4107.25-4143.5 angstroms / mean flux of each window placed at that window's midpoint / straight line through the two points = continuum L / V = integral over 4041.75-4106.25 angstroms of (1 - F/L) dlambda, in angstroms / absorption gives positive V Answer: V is 2.9 angstroms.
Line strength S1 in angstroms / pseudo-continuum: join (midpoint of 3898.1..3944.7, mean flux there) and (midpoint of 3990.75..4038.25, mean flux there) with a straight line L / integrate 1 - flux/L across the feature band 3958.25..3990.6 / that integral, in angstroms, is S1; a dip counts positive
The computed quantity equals 7.49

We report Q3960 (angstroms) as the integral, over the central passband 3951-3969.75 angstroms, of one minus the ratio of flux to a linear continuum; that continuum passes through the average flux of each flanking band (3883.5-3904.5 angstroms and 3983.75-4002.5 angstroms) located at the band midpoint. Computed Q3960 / 3.1 angstroms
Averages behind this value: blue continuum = 4.52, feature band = 5.16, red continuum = 7.08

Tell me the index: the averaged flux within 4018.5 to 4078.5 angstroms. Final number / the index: 7.44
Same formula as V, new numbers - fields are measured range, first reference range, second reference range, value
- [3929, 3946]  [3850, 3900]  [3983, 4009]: 2.7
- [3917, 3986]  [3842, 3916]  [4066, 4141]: 5.3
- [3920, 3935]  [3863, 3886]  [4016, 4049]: 2.3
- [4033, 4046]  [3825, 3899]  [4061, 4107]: -2.1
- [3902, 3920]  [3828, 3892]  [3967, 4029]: -2.3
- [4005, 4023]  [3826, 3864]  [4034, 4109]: -2.9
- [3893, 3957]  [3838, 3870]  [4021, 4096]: 5.2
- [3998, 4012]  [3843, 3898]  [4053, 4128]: -2.7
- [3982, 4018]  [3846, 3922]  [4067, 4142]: -4.8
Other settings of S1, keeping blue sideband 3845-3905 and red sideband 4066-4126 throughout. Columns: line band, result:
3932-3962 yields -1.9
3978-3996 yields -2.1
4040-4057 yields -3.9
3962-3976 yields 5.7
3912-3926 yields -2.5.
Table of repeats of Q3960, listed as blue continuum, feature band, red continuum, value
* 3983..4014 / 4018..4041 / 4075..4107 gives -2.0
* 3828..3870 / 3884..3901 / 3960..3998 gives 3.8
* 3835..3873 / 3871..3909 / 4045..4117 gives 5.9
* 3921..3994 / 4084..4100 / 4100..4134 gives 0.1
